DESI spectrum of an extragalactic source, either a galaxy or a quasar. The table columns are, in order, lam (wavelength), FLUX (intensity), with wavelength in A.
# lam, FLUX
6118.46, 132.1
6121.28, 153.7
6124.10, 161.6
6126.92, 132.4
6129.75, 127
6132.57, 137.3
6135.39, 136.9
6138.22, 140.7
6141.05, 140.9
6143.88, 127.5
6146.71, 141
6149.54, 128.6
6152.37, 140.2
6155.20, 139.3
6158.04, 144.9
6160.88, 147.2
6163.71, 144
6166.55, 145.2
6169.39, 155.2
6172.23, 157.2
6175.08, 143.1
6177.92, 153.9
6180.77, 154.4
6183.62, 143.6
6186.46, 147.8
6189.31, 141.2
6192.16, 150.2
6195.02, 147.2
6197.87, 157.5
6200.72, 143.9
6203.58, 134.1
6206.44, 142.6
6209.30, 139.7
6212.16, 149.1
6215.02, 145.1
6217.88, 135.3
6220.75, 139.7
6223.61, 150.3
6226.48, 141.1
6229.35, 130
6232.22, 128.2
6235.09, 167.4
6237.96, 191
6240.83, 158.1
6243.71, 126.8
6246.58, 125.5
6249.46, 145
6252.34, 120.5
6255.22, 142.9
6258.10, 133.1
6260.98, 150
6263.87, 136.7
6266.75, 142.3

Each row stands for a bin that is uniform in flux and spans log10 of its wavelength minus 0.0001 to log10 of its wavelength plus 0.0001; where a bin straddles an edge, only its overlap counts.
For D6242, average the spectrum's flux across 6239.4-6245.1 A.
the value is 142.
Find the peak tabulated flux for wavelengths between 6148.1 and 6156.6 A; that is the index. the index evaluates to 140.2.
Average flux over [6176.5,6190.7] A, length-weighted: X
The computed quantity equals 148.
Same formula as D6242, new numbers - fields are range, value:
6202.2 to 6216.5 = 142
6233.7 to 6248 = 154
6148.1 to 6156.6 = 136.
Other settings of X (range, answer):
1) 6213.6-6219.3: 140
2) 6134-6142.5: 139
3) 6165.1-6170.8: 150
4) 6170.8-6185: 150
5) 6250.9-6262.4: 137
